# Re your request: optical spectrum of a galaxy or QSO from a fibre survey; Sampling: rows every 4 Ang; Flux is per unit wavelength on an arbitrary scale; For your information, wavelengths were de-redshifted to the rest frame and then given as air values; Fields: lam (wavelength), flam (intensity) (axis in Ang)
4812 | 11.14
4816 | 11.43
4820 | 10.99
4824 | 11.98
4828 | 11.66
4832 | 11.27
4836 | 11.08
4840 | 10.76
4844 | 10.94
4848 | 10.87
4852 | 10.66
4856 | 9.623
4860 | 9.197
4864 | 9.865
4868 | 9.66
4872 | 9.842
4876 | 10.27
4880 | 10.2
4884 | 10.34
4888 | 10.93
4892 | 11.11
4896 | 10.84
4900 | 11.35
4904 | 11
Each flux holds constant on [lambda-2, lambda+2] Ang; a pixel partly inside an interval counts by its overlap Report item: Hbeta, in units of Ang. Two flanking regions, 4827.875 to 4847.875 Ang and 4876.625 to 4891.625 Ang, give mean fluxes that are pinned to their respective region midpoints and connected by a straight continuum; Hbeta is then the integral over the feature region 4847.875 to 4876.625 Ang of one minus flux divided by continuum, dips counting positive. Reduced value 2.3 Ang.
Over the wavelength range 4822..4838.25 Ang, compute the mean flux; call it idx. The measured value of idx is 11.5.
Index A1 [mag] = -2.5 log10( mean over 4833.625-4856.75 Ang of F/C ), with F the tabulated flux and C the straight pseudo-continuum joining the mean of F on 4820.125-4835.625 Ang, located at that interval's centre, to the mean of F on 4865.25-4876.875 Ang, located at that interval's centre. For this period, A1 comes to 0.01 mag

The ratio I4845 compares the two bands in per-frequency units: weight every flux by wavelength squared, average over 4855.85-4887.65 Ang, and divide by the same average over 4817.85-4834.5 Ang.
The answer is 0.9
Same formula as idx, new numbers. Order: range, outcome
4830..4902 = 10.5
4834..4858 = 10.7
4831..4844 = 11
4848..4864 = 9.96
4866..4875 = 9.81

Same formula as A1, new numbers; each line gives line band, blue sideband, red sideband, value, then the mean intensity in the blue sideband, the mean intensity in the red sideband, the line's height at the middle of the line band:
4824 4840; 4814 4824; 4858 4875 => -0.04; 11.4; 9.68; 10.9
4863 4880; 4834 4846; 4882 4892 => 0.09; 10.9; 10.7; 10.8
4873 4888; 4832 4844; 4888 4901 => 0.07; 11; 11.1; 11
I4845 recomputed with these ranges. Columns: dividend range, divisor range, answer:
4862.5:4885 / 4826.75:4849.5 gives 0.92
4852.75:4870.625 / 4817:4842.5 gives 0.87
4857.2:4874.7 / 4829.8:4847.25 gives 0.89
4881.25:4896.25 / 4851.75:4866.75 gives 1.12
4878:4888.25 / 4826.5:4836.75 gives 0.94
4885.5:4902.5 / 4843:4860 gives 1.09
